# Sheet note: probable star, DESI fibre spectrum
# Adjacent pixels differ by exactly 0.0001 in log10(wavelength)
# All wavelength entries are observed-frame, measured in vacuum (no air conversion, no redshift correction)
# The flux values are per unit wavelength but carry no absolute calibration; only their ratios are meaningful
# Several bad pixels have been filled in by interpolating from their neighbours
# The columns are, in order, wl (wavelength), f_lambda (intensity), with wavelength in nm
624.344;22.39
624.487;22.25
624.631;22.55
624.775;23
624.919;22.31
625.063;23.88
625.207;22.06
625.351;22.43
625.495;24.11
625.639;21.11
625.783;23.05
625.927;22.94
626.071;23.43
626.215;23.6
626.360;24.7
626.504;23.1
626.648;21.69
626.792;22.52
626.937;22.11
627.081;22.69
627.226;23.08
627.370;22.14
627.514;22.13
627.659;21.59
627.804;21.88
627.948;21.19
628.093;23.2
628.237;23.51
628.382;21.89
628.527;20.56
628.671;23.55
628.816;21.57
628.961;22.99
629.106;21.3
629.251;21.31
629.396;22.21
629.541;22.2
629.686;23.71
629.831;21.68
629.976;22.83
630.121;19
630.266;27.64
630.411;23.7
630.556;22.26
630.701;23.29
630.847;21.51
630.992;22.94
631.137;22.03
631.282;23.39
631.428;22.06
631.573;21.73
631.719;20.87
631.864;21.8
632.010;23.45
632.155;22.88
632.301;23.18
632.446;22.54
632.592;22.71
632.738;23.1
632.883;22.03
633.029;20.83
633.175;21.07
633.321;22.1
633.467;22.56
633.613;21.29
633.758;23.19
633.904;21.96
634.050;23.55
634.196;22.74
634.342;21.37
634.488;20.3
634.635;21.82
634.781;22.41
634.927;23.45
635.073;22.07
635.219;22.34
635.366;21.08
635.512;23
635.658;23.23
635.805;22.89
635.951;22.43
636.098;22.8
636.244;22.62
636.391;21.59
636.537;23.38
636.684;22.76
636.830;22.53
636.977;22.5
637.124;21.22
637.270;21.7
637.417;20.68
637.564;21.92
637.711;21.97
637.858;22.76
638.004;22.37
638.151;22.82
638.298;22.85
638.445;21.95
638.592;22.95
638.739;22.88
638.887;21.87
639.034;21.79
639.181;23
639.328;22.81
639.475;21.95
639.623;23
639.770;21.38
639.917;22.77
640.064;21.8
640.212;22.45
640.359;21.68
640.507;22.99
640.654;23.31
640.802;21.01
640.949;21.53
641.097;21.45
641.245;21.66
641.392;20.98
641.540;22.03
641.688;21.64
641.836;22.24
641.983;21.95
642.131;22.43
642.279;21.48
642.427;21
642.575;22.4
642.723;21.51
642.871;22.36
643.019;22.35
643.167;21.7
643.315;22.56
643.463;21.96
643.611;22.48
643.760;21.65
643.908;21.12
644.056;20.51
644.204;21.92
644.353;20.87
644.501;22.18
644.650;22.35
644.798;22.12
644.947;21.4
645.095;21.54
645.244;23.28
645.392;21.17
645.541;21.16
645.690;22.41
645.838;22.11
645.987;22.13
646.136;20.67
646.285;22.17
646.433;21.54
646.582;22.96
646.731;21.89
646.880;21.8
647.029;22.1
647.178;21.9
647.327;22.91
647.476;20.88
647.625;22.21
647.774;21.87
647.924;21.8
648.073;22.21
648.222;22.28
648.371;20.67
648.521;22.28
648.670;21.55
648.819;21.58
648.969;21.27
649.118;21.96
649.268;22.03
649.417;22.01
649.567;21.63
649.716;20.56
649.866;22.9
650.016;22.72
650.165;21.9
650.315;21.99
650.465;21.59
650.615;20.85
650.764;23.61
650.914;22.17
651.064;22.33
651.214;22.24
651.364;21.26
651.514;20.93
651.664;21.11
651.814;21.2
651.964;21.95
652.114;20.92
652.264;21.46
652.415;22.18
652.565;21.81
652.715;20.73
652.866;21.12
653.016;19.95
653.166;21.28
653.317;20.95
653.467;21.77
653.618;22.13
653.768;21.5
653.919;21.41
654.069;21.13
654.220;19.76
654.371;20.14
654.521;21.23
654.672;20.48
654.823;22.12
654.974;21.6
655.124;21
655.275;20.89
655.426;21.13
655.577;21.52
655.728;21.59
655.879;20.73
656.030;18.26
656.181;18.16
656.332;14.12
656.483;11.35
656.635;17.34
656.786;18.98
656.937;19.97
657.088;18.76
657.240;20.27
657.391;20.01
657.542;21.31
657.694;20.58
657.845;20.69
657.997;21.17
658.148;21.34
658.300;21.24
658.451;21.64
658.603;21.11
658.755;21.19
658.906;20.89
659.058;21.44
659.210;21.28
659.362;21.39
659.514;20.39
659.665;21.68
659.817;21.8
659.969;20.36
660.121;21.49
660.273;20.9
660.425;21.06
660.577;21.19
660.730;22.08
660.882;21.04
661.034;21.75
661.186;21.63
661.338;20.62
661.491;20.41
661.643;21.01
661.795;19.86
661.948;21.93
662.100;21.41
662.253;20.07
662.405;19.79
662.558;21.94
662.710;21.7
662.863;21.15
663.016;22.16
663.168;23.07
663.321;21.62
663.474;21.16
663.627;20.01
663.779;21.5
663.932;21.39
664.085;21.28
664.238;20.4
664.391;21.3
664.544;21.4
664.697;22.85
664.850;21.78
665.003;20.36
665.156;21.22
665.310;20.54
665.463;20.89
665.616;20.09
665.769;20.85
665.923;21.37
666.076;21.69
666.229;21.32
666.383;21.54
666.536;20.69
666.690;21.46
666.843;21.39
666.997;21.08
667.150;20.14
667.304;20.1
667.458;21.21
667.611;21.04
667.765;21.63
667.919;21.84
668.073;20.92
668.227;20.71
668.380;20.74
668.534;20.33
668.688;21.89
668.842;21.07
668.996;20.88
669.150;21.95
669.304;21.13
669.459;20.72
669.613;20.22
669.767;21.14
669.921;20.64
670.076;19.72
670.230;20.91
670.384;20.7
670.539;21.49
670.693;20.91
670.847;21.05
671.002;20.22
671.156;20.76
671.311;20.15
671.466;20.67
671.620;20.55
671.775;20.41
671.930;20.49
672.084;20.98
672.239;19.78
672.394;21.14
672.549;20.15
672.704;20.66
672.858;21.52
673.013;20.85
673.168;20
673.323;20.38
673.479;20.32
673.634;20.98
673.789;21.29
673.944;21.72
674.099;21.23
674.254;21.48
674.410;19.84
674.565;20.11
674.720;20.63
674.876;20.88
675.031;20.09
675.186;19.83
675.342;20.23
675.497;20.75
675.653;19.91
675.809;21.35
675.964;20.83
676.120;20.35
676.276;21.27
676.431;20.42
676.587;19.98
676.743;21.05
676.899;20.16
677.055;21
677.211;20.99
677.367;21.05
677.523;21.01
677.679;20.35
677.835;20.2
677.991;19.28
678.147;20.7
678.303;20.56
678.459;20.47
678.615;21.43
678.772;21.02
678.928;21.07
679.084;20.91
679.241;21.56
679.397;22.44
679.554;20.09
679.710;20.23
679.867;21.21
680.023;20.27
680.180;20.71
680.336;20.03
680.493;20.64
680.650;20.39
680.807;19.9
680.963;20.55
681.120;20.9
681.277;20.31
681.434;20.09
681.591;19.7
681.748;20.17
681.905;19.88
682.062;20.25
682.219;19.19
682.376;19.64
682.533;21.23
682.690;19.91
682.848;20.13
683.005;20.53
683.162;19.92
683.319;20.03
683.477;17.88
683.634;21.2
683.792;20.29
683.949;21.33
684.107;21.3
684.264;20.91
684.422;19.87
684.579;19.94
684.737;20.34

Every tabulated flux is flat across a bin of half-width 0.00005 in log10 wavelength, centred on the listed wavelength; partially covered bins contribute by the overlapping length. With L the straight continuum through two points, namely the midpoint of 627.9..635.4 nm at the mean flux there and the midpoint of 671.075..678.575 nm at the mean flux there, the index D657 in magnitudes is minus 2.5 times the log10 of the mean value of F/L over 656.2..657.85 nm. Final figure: 0.16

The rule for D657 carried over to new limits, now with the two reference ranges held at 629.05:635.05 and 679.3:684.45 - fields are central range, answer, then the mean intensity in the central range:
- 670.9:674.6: 0.00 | 20.7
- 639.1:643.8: 0.00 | 22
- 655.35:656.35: 0.09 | 19.7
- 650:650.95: -0.02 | 22.1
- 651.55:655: 0.01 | 21.2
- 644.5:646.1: -0.01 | 21.9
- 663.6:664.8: -0.01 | 21.3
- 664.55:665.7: -0.01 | 21.1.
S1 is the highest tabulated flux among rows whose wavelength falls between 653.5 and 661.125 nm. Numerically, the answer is 22.13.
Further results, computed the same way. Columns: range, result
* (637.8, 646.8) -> 23.31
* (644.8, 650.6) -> 23.28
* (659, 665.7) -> 23.07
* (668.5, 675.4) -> 21.95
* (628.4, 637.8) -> 27.64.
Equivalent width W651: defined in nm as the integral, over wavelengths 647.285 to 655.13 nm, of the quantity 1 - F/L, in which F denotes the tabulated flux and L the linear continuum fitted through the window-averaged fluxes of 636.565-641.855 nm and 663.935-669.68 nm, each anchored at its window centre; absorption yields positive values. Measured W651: 0.044 nm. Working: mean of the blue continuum 22.2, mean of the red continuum 21.1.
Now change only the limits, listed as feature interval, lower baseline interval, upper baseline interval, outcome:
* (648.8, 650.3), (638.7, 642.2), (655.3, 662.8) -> -0.04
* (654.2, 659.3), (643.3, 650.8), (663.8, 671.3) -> 0.32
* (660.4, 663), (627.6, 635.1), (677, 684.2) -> 0.01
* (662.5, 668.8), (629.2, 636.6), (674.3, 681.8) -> -0.04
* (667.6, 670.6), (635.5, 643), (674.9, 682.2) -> -0.01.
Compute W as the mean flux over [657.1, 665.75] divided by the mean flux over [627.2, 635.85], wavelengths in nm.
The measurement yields 0.9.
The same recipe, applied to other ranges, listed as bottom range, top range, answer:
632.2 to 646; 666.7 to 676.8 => 0.94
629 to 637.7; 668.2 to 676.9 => 0.93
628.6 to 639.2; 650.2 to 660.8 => 0.93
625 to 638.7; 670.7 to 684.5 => 0.92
